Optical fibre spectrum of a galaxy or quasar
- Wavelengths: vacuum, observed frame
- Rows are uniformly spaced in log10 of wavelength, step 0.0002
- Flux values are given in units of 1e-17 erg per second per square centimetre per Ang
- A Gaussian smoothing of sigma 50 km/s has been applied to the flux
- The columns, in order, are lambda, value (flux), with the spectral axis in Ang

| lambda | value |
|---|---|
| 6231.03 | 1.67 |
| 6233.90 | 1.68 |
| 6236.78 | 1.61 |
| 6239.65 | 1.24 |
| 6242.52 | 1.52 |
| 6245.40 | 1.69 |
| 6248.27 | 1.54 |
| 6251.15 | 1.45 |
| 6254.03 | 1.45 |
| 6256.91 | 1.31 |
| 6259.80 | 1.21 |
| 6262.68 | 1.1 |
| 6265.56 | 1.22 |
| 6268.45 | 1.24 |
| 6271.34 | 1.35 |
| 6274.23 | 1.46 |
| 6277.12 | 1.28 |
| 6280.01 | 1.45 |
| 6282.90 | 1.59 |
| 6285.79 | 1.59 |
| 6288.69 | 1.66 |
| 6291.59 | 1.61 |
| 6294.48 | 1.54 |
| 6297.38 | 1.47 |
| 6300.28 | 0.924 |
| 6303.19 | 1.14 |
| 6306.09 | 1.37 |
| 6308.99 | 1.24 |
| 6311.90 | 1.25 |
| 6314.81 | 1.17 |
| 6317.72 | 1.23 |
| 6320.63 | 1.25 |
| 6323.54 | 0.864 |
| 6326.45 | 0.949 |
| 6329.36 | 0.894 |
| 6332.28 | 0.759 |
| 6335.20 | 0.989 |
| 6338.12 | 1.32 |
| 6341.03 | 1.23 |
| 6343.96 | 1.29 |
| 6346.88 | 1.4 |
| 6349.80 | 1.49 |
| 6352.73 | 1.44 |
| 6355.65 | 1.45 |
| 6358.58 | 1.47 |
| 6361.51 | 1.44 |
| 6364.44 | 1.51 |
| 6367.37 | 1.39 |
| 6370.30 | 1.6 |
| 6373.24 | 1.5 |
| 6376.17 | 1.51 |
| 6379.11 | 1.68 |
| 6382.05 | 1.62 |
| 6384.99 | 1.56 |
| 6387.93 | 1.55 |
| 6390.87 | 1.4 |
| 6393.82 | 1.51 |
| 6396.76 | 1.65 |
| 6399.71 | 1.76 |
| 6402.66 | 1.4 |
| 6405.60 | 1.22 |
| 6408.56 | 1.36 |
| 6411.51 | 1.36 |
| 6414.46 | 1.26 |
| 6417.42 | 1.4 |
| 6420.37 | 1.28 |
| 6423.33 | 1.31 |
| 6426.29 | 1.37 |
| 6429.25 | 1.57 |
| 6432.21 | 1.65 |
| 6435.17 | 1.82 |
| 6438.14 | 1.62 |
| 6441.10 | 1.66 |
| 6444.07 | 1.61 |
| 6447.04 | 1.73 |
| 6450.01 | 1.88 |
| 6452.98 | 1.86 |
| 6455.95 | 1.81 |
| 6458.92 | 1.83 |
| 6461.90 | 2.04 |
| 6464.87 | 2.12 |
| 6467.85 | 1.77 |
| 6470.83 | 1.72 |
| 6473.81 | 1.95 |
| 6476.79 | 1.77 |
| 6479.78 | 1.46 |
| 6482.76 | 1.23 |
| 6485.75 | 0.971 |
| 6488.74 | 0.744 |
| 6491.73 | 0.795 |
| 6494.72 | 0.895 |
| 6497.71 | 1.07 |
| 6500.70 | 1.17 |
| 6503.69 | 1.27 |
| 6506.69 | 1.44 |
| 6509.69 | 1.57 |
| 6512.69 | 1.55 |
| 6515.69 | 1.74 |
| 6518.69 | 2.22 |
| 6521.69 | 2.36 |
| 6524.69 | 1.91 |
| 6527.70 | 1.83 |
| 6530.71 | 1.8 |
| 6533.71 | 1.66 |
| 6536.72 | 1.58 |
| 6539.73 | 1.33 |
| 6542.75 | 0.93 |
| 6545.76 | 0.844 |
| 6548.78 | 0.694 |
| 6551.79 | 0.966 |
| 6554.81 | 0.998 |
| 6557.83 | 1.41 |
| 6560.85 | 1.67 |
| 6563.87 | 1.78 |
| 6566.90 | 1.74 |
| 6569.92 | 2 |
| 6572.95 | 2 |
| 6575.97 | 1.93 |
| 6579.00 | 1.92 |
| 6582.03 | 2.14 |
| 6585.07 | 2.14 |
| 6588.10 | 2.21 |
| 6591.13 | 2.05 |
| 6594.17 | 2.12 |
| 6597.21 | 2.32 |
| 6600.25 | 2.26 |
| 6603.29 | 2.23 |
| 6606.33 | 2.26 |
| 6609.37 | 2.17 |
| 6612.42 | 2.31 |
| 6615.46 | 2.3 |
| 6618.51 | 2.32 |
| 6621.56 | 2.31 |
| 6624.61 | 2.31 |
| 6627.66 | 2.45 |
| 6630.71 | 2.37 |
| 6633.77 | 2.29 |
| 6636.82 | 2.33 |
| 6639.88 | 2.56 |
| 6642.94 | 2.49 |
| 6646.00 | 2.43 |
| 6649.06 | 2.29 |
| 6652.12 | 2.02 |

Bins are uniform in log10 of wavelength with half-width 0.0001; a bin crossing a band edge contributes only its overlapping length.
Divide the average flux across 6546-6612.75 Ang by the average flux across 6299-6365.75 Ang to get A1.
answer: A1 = 1.52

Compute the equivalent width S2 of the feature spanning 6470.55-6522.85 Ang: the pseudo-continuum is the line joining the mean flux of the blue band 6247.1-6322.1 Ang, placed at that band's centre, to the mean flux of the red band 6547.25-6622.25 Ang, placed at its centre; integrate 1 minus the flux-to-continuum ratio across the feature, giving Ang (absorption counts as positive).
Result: 9.85 Ang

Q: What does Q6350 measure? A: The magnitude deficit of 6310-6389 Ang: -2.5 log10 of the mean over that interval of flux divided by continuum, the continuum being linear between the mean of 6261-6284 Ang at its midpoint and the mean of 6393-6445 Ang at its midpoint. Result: 0.07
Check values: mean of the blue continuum 1.33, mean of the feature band 1.33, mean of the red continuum 1.49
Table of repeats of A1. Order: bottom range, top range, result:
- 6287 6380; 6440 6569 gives 1.16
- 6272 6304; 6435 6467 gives 1.27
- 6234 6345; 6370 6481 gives 1.23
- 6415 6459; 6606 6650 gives 1.46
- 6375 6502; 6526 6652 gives 1.29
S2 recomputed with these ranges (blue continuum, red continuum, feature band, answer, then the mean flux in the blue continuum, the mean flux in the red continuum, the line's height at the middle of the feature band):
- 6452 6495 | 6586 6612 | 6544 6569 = 8.98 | 1.54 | 2.21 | 1.98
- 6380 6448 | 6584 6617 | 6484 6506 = 9.81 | 1.51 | 2.22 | 1.82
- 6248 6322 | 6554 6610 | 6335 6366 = 2.18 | 1.35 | 1.98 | 1.49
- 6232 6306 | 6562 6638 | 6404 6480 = 7.45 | 1.41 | 2.17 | 1.81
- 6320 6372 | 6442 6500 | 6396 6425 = 0.19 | 1.26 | 1.54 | 1.4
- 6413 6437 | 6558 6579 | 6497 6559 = 9.74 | 1.46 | 1.83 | 1.73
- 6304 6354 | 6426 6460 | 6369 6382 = -1.66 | 1.18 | 1.71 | 1.4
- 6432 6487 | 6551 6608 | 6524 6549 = 5.75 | 1.72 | 1.92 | 1.84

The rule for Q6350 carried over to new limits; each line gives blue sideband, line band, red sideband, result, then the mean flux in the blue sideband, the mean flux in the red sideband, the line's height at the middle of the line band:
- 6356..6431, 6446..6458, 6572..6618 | -0.097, 1.47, 2.16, 1.67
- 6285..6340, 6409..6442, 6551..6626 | 0.048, 1.22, 2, 1.54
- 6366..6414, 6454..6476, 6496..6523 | -0.210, 1.5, 1.59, 1.56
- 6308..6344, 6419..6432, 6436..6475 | 0.172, 1.1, 1.81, 1.65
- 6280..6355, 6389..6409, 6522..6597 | -0.053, 1.27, 1.68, 1.41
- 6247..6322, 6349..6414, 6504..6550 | -0.042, 1.35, 1.56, 1.43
